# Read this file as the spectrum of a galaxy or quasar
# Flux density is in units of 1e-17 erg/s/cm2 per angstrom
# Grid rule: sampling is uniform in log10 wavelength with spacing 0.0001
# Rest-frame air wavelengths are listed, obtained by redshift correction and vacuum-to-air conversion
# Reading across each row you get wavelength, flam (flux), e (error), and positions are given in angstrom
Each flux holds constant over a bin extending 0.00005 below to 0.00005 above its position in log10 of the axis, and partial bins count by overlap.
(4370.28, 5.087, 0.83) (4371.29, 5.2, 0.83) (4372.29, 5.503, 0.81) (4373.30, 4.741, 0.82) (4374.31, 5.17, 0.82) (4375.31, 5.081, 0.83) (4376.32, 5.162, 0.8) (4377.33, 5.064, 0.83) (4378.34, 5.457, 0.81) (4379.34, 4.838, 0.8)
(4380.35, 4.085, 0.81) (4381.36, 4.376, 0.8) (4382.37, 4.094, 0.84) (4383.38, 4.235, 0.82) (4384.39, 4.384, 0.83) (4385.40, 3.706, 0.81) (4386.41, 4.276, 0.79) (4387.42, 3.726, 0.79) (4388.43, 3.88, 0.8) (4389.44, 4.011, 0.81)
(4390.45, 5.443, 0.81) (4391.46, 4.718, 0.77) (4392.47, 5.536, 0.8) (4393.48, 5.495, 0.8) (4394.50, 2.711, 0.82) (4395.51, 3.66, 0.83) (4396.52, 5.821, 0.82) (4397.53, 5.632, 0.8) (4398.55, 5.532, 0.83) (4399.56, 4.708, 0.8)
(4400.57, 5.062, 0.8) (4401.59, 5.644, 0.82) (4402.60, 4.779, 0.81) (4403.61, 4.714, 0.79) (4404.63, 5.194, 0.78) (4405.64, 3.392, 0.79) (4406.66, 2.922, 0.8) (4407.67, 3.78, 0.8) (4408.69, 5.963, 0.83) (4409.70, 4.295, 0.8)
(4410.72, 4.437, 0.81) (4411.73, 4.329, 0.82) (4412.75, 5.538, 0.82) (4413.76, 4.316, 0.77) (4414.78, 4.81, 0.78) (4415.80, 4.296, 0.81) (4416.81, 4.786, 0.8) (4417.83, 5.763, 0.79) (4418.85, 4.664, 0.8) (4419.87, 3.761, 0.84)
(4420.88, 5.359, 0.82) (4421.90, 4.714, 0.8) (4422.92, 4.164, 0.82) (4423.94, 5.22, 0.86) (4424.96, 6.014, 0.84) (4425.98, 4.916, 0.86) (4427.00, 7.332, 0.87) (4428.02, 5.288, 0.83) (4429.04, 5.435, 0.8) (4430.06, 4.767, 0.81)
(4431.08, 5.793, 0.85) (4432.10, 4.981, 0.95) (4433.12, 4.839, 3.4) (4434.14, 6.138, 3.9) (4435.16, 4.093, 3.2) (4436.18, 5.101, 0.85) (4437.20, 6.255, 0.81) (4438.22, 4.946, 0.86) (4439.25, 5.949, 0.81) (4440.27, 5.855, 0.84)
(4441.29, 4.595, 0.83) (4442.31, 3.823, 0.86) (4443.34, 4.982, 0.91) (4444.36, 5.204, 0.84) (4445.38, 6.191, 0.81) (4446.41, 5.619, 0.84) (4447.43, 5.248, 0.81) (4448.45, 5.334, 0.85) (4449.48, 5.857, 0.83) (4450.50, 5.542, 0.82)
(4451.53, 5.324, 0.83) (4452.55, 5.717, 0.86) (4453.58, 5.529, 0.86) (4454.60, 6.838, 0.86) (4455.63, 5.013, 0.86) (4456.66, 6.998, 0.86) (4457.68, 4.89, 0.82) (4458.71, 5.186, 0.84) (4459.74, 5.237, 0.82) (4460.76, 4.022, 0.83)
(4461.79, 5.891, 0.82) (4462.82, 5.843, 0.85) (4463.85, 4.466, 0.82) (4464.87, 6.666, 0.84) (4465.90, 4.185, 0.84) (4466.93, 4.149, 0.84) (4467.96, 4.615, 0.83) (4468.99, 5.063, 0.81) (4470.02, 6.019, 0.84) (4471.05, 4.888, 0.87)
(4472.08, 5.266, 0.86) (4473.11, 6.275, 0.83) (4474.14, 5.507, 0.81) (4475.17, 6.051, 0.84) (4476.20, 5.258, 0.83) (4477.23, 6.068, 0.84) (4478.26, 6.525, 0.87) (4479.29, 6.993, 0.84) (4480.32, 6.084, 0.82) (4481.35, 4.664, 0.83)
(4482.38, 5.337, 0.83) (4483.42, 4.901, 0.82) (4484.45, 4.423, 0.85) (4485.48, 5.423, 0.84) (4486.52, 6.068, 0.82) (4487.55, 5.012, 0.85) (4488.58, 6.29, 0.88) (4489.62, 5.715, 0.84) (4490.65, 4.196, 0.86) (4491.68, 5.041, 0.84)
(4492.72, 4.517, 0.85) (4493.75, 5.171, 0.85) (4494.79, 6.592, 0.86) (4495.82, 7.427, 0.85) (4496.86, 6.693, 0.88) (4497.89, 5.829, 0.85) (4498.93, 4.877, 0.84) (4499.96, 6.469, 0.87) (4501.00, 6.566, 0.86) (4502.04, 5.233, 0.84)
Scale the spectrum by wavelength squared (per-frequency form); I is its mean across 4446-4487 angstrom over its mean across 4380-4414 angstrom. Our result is 1.24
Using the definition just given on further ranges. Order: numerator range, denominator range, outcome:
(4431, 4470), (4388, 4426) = 1.15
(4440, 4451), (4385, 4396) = 1.26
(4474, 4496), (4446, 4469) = 1.05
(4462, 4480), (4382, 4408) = 1.27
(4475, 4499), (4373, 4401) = 1.27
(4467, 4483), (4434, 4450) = 1.07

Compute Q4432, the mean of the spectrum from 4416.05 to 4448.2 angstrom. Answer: 5.21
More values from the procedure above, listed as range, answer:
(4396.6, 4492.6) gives 5.22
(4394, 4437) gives 4.88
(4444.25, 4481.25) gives 5.54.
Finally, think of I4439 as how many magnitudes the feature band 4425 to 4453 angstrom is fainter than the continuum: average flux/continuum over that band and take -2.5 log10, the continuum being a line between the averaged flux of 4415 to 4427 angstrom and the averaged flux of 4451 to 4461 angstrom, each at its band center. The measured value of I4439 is -0.03 mag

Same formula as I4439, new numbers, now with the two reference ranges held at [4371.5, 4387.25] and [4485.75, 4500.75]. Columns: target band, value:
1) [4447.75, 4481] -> -0.016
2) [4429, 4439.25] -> -0.018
